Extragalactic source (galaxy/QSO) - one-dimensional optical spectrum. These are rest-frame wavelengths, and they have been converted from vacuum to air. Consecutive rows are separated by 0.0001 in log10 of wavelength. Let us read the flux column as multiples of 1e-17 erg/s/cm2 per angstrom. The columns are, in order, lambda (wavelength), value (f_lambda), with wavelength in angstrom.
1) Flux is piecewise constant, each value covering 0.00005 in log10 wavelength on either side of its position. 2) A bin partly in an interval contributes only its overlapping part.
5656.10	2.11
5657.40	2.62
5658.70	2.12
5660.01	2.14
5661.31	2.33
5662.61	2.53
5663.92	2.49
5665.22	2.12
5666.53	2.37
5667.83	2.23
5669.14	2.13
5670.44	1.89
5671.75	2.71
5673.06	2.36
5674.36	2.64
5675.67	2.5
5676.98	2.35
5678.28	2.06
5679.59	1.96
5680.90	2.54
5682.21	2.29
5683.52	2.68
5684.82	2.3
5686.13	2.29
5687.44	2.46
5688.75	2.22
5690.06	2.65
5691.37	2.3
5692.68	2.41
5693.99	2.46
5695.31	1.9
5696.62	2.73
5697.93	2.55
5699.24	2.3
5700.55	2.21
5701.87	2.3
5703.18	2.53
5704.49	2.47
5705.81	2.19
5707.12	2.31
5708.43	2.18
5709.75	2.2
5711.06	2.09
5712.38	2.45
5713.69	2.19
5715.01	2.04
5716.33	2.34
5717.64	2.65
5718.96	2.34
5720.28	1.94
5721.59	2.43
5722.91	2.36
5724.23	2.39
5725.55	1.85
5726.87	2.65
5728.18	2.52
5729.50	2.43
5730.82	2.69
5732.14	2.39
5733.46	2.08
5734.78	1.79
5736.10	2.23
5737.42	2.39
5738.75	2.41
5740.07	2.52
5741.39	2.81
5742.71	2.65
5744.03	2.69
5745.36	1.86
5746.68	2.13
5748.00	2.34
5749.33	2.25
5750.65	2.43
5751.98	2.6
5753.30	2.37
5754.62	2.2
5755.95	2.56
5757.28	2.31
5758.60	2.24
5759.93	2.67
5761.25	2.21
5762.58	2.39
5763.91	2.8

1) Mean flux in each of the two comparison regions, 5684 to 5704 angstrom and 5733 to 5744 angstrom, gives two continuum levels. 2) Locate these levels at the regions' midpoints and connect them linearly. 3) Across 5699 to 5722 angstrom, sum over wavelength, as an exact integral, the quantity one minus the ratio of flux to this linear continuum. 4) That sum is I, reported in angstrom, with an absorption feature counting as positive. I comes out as 0.93 angstrom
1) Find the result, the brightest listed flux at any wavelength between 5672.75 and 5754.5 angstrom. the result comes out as 2.81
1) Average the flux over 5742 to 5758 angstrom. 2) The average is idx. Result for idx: 2.37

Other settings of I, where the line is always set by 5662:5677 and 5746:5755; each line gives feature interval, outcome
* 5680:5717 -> 0.2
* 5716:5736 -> 0.2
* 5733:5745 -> -0.3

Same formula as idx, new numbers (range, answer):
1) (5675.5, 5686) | 2.33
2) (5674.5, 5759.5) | 2.35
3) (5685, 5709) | 2.36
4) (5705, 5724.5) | 2.27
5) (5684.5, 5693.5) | 2.38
